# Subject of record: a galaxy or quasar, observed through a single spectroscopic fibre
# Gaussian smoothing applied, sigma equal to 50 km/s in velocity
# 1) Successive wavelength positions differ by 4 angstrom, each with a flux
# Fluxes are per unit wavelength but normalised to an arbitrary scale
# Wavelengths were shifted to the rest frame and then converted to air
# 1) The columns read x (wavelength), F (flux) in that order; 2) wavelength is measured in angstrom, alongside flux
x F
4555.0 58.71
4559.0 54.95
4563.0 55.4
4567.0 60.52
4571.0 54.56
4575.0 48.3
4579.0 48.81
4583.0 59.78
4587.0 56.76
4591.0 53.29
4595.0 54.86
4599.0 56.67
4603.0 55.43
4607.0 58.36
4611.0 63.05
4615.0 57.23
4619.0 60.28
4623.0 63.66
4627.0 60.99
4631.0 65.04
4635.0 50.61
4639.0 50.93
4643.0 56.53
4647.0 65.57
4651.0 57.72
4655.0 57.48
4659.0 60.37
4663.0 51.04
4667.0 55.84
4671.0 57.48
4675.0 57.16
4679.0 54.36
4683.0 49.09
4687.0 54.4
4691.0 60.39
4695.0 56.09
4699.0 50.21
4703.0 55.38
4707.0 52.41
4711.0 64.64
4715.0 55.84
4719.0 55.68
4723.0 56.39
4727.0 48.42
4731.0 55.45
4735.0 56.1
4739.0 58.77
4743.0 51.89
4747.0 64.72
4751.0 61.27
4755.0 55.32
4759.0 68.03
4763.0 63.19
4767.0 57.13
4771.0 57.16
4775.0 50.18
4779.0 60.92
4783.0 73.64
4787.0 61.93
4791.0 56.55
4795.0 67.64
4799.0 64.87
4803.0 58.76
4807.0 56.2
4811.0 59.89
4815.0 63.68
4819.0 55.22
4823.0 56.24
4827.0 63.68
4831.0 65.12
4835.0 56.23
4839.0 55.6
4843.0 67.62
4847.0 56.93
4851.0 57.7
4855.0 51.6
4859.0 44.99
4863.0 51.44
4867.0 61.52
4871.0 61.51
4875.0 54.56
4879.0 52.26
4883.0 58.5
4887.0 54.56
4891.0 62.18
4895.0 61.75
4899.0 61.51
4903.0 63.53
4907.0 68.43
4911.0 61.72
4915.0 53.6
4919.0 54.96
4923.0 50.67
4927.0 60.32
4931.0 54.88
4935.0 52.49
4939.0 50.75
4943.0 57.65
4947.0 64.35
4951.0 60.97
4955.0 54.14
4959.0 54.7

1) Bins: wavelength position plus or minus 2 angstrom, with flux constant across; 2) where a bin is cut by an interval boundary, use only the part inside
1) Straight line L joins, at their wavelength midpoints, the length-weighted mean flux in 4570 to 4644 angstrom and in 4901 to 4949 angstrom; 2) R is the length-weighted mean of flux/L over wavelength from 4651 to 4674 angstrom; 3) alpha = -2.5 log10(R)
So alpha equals 0.00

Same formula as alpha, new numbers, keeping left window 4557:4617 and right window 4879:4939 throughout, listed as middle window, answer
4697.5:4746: 0.03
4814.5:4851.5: -0.04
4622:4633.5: -0.12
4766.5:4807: -0.07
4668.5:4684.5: 0.03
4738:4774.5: -0.04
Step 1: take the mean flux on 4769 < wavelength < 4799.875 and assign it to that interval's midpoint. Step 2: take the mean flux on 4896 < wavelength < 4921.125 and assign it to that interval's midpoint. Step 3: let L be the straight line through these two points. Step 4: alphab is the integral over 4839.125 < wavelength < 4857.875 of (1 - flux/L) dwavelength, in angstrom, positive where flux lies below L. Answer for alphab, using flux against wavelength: 1.1 angstrom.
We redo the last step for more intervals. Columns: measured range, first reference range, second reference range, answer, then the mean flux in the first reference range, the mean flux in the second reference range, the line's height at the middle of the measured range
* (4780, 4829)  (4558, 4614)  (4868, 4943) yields -3.8 angstrom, 55.8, 57.7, 57.1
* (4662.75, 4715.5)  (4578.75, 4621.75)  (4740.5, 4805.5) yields 3.2 angstrom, 57.2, 60.8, 59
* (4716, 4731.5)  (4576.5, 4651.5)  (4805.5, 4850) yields 1.2 angstrom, 57.6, 59.7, 58.7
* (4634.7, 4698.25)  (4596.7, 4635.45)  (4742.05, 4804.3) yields 4.2 angstrom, 59.4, 61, 59.9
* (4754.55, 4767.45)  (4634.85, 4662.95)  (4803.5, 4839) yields -0.8 angstrom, 57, 59.3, 58.5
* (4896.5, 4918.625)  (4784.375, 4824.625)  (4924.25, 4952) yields -1.3 angstrom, 60.3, 57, 57.8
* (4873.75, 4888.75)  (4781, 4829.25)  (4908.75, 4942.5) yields 0.7 angstrom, 61.5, 55.1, 57.5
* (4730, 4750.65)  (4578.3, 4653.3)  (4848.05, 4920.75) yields 0.0 angstrom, 57.8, 57.6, 57.7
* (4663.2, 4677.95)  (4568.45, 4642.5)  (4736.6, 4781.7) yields 0.4 angstrom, 56.6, 59.2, 57.7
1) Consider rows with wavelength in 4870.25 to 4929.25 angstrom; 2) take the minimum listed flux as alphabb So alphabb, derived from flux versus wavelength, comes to 50.67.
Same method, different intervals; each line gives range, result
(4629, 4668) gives 50.61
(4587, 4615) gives 53.29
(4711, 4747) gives 48.42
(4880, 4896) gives 54.56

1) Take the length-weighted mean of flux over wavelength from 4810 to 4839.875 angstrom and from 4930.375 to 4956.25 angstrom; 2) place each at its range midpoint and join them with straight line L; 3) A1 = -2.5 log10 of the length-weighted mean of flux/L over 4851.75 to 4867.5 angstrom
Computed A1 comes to 0.133 mag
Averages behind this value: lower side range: 59.6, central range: 51.9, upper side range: 56.6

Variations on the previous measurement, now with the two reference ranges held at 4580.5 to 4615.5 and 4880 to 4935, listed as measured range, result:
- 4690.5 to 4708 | 0.06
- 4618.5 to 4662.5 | -0.03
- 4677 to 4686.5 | 0.11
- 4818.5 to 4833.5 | -0.04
